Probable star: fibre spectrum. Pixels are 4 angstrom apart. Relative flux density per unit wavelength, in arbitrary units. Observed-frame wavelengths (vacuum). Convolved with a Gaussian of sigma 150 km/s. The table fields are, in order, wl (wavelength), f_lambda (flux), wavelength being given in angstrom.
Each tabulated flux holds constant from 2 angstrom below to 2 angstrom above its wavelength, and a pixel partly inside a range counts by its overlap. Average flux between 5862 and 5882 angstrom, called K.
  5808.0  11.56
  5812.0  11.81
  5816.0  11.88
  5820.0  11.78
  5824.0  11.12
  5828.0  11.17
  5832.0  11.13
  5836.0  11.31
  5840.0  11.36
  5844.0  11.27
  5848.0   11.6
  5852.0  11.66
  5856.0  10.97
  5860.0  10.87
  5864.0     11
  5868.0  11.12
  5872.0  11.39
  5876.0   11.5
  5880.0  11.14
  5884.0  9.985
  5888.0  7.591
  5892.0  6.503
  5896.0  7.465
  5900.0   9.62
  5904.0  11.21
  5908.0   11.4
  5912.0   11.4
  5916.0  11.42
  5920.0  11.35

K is 11.2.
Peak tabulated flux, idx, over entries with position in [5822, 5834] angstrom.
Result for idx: 11.17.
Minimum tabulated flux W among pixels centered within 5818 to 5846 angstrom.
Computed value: 11.12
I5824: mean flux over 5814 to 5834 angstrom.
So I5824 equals 11.4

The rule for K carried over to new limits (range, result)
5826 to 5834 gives 11.2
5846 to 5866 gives 11.2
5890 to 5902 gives 7.86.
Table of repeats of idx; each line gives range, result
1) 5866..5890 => 11.5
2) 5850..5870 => 11.66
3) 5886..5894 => 7.591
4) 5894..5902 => 9.62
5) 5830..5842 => 11.36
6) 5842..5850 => 11.6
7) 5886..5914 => 11.4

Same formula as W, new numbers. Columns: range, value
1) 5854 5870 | 10.87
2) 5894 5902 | 7.465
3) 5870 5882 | 11.14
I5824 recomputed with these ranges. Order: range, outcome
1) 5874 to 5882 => 11.3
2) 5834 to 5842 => 11.3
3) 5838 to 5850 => 11.4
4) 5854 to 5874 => 11.1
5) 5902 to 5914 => 11.3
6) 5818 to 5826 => 11.4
